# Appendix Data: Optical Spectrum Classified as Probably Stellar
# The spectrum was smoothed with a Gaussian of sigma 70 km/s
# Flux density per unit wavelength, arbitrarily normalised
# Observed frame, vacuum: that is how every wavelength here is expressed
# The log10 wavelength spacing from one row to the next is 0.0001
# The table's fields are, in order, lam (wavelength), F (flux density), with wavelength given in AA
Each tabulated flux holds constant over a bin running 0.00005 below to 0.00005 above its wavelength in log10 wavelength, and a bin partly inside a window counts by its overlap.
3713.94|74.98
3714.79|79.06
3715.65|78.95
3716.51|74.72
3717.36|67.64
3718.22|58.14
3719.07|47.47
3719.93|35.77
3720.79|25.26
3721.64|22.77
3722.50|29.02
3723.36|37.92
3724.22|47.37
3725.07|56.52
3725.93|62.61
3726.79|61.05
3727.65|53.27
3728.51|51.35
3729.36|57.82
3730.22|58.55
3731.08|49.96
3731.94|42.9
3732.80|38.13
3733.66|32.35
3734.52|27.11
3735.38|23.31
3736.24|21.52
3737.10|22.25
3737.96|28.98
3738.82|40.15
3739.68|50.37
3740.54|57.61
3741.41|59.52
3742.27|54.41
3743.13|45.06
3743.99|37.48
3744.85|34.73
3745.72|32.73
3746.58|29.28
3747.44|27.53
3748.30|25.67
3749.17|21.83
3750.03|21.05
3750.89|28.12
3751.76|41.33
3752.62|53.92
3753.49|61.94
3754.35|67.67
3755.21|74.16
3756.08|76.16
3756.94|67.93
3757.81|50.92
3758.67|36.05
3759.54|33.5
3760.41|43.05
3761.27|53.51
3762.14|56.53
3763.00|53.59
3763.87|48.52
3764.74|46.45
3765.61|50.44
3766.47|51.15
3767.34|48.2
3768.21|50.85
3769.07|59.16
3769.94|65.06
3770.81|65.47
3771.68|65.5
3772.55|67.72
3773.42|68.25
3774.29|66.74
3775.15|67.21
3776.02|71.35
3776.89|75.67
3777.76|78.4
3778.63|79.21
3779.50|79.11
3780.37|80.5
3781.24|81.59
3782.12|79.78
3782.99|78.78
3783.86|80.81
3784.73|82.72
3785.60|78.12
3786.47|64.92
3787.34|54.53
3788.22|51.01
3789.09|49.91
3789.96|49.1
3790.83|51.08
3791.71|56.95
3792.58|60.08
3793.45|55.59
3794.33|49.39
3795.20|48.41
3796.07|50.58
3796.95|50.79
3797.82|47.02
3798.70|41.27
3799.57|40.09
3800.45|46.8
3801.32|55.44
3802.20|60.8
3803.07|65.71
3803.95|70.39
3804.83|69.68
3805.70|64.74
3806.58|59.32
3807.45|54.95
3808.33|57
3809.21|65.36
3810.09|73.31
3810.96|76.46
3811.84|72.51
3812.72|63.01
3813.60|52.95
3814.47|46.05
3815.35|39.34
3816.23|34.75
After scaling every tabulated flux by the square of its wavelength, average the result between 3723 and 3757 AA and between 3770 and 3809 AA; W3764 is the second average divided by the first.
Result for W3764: 1.5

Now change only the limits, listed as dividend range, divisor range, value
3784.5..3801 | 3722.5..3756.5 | 1.26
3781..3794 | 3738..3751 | 1.75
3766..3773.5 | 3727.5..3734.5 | 1.31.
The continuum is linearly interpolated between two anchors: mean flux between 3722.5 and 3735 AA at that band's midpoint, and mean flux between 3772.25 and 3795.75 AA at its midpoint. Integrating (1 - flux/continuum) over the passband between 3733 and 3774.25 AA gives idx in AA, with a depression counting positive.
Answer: 7.5 AA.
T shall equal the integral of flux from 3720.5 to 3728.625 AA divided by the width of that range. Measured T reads 44.8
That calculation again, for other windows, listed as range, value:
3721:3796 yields 52.5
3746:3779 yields 53.8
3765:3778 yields 63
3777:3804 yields 61.9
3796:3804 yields 52.1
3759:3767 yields 48.3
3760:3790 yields 64.3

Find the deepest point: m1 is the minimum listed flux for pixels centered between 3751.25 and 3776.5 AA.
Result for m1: 33.5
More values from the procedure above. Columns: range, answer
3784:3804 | 40.09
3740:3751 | 21.05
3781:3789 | 51.01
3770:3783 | 65.47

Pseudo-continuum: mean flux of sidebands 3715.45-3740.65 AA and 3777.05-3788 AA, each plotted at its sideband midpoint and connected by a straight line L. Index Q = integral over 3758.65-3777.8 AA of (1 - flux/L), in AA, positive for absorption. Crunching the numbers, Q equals 3.0 AA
